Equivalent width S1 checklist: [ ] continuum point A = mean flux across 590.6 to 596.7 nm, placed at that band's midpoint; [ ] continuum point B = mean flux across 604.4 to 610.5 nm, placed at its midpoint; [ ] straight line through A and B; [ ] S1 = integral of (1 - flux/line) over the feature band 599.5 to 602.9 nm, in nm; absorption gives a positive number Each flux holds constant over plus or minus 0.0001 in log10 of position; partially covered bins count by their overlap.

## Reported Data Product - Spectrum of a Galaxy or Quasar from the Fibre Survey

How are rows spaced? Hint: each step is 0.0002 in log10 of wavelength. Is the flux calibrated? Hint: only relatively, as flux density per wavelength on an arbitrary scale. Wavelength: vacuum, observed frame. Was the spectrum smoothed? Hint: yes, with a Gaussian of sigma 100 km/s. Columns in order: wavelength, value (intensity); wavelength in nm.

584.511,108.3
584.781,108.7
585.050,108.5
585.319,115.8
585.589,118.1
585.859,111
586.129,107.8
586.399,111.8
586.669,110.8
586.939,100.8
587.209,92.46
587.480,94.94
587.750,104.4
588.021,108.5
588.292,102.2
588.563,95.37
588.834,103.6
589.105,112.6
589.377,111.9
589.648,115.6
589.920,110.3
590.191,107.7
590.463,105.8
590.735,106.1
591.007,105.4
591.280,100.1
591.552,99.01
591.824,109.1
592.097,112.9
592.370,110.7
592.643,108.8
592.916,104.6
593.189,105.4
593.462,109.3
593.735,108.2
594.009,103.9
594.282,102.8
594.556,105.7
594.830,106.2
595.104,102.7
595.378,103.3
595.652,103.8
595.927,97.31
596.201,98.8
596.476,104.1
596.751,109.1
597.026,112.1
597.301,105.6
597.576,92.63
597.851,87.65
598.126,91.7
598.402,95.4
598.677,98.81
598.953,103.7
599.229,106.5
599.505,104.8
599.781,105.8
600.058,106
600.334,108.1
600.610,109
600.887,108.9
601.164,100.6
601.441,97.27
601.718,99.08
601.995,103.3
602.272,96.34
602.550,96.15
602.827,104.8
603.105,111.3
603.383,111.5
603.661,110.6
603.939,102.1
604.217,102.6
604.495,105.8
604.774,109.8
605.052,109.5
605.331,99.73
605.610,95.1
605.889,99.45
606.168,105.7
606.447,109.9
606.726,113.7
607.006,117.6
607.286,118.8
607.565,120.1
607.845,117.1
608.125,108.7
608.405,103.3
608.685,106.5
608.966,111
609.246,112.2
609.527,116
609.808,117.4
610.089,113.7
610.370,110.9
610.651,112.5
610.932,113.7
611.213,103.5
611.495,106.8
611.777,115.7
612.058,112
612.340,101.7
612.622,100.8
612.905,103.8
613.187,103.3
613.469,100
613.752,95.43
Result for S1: 0.15 nm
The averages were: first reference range 105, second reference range 110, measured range 103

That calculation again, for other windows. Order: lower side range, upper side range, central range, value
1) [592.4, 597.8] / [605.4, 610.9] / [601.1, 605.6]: 0.20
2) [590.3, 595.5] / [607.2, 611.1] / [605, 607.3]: 0.09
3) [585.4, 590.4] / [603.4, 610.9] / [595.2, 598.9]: 0.27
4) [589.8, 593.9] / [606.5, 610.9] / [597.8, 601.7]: 0.28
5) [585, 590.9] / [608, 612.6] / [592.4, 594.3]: 0.02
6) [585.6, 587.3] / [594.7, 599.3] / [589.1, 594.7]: -0.18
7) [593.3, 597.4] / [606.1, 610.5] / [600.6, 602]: 0.08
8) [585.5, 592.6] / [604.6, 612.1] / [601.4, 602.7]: 0.13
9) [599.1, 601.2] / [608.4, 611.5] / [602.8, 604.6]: 0.02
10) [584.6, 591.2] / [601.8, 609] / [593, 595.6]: 0.05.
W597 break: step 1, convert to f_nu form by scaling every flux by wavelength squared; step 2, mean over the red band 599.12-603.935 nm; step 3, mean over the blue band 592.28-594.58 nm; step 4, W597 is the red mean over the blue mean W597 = 1.0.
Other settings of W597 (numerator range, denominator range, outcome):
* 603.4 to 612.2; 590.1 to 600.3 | 1.10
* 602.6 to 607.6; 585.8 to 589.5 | 1.09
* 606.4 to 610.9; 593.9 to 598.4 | 1.16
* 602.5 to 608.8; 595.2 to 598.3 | 1.11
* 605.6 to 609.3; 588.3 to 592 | 1.10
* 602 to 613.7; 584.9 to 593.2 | 1.08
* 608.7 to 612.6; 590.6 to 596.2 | 1.12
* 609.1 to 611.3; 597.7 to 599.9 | 1.18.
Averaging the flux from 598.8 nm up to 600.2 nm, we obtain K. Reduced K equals 105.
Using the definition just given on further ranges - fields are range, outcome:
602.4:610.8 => 109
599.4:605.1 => 105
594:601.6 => 103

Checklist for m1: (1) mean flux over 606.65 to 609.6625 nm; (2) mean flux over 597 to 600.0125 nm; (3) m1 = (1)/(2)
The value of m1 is 1.13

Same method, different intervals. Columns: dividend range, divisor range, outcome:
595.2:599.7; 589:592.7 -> 0.93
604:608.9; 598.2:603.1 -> 1.06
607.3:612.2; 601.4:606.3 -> 1.08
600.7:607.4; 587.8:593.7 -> 0.99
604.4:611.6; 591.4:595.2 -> 1.03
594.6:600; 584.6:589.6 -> 0.95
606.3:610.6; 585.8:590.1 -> 1.07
